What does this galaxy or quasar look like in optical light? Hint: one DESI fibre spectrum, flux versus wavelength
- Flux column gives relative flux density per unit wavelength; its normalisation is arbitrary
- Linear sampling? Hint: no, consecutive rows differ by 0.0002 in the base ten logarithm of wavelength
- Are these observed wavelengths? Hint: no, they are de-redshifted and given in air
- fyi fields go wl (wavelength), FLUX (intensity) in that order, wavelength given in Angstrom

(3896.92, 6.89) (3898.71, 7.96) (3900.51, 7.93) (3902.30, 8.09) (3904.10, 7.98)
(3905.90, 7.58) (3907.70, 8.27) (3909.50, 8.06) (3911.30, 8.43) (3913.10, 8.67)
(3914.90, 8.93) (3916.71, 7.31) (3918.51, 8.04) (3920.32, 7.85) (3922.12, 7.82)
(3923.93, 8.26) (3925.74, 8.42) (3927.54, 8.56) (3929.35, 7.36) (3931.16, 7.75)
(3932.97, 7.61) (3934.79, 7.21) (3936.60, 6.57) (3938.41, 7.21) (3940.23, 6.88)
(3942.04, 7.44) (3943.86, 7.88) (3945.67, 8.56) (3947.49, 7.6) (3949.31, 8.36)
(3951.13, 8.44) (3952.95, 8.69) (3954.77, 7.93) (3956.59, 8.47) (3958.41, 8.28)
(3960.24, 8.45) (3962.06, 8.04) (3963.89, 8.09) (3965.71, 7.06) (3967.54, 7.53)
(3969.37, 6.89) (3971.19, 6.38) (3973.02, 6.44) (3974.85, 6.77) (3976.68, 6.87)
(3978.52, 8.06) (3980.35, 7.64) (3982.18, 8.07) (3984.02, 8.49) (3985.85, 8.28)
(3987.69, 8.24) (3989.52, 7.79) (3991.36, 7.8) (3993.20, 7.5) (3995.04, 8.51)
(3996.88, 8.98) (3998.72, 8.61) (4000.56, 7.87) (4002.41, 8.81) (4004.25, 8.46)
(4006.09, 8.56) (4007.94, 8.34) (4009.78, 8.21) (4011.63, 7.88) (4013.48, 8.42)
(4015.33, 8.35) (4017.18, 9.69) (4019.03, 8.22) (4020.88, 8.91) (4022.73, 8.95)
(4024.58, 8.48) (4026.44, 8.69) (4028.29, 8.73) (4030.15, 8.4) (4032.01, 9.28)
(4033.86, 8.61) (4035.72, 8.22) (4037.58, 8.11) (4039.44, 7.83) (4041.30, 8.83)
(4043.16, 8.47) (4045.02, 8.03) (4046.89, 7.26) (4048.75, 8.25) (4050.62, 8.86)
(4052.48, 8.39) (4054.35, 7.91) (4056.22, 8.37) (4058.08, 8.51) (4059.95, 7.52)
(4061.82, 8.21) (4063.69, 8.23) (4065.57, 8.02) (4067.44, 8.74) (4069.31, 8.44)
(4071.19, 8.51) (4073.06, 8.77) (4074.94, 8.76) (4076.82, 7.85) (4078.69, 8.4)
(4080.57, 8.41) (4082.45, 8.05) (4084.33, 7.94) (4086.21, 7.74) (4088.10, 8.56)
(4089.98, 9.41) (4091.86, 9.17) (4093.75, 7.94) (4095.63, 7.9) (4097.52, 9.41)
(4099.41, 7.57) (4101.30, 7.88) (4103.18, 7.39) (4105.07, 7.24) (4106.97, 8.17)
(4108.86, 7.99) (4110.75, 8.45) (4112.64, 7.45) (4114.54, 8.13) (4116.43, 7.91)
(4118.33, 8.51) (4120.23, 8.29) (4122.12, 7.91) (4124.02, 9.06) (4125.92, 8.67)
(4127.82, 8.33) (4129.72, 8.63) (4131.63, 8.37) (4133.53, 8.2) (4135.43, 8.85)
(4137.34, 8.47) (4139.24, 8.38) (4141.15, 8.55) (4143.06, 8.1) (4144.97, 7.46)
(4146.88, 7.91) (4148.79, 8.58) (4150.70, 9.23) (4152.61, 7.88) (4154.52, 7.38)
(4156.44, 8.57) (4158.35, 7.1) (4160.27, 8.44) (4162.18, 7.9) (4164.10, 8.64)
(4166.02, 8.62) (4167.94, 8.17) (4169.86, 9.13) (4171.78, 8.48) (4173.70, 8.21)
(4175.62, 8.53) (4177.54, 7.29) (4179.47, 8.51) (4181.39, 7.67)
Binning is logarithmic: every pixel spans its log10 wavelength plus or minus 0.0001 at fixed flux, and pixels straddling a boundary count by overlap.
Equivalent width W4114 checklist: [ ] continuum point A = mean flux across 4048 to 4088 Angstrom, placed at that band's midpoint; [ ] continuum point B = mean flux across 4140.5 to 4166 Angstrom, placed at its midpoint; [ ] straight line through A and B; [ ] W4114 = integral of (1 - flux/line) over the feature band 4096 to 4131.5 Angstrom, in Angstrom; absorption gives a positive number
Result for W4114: 0.2 Angstrom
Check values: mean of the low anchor 8.28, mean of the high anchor 8.15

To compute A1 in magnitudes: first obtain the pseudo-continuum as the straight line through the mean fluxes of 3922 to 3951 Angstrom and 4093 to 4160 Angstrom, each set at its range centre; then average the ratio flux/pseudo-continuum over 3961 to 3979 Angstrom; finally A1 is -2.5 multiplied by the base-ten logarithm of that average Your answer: 0.09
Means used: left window 7.73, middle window 7.2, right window 8.17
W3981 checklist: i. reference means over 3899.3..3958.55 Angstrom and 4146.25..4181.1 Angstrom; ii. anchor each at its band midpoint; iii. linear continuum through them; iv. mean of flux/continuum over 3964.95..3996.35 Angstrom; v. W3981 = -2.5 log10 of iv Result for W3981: 0.06 mag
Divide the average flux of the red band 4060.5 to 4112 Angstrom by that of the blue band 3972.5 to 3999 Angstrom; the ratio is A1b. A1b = 1.0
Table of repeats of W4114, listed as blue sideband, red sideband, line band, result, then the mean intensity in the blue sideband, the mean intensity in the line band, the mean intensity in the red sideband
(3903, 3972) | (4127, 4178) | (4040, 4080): -1.0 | 7.87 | 8.3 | 8.28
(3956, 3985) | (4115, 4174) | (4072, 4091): -0.8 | 7.59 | 8.4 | 8.32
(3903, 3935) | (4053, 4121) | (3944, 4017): 0.8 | 8.02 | 8.01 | 8.22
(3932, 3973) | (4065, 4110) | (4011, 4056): -2.4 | 7.68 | 8.45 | 8.26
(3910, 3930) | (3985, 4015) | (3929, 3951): 1.7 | 8.16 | 7.57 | 8.27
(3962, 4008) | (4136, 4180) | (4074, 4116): -0.4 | 7.84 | 8.17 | 8.24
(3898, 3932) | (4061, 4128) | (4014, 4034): -1.4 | 8.07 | 8.76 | 8.26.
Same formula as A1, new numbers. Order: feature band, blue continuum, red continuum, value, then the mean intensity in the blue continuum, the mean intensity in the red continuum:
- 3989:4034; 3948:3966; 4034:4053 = -0.03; 8.21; 8.24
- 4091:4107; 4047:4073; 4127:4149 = 0.03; 8.29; 8.31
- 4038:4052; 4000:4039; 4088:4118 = 0.03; 8.53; 8.16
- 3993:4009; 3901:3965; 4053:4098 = -0.04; 7.97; 8.35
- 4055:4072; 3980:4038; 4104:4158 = 0.01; 8.42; 8.22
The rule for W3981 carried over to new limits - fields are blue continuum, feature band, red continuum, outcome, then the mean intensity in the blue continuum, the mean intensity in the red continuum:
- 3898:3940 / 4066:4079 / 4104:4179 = -0.05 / 7.89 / 8.24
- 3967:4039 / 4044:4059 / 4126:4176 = 0.00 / 8.16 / 8.32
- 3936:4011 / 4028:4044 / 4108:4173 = -0.06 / 7.89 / 8.29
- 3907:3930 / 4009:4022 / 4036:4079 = -0.04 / 8.16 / 8.27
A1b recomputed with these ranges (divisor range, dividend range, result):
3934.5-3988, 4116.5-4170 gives 1.08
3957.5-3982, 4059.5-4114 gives 1.10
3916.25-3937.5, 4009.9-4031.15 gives 1.11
